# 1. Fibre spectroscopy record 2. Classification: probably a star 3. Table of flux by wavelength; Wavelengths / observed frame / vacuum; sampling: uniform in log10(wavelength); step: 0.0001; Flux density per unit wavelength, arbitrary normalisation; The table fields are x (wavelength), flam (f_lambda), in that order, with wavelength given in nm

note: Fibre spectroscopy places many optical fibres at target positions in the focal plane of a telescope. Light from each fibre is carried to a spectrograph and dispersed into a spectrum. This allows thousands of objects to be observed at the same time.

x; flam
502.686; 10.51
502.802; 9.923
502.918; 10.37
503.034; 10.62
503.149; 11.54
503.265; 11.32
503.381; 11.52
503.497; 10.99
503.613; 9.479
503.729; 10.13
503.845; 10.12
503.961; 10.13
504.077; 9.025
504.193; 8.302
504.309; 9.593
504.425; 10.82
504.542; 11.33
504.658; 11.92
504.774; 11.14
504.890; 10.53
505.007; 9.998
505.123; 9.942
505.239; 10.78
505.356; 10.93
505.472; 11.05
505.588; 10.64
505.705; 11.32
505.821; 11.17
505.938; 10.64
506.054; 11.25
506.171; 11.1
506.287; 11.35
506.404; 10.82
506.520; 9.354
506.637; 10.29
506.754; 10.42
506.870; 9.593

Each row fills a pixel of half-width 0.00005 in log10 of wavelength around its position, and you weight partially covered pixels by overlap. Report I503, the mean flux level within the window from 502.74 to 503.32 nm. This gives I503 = 10.8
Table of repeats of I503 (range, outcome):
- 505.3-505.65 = 10.9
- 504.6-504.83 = 11.5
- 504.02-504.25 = 8.67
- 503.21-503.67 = 10.8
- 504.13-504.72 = 10.4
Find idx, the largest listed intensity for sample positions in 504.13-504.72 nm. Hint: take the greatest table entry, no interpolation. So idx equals 11.92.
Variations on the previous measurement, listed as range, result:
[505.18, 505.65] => 11.05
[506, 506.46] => 11.35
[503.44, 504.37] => 10.99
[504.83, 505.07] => 10.53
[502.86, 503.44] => 11.54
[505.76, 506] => 11.17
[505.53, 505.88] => 11.32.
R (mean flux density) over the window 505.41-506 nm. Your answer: 11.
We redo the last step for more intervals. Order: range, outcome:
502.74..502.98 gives 10.1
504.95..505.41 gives 10.4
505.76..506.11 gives 11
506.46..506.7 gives 9.84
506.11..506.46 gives 11.1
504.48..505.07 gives 11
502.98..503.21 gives 11.1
